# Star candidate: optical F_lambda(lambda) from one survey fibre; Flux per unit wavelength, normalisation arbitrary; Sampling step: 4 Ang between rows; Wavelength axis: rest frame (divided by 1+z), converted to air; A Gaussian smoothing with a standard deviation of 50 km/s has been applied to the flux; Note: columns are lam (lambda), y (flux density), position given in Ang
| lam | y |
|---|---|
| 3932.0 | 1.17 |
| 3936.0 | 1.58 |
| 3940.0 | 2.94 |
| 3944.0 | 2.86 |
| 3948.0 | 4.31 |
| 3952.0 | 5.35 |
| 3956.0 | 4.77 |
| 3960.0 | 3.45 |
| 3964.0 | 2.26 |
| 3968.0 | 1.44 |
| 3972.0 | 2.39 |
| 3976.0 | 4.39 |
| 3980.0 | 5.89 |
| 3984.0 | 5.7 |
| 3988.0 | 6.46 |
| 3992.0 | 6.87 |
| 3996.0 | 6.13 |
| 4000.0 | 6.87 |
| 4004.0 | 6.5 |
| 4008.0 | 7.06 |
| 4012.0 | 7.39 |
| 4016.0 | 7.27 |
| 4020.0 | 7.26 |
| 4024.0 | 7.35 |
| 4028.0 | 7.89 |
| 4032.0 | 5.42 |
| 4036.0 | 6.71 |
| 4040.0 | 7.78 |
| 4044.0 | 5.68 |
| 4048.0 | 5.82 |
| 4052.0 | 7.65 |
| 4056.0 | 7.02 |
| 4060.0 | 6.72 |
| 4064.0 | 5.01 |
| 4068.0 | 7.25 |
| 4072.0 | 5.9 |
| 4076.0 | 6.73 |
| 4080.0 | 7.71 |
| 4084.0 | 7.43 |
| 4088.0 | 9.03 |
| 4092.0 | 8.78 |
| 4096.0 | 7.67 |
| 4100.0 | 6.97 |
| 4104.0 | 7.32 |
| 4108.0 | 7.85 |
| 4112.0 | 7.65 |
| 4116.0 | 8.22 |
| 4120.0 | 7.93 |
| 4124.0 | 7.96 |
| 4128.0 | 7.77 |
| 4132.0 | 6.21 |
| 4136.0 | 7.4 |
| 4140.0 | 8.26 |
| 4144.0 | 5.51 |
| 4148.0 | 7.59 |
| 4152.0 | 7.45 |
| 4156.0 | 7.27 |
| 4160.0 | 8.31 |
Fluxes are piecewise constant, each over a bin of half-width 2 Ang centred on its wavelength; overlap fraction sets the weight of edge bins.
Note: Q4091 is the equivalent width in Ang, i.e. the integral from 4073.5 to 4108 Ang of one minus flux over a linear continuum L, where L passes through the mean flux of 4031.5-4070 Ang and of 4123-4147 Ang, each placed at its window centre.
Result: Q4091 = -4.3 Ang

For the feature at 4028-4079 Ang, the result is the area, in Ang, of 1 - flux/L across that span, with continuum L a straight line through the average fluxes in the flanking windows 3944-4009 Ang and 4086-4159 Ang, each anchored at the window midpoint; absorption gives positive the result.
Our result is -1.9 Ang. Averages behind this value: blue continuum 4.89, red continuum 7.61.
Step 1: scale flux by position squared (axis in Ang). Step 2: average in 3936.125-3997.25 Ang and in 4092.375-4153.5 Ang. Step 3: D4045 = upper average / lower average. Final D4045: 1.90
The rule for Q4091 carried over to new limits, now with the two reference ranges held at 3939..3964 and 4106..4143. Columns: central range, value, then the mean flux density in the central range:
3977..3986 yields -2.3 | 5.64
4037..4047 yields -1.4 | 6.64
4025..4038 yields -2.6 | 6.73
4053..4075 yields -0.5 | 6.45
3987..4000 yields -4.8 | 6.55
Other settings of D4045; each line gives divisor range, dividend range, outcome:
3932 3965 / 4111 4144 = 2.47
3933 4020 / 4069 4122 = 1.66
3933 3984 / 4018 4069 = 2.00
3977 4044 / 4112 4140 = 1.20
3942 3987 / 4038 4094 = 1.87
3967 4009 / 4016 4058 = 1.28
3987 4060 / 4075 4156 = 1.16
